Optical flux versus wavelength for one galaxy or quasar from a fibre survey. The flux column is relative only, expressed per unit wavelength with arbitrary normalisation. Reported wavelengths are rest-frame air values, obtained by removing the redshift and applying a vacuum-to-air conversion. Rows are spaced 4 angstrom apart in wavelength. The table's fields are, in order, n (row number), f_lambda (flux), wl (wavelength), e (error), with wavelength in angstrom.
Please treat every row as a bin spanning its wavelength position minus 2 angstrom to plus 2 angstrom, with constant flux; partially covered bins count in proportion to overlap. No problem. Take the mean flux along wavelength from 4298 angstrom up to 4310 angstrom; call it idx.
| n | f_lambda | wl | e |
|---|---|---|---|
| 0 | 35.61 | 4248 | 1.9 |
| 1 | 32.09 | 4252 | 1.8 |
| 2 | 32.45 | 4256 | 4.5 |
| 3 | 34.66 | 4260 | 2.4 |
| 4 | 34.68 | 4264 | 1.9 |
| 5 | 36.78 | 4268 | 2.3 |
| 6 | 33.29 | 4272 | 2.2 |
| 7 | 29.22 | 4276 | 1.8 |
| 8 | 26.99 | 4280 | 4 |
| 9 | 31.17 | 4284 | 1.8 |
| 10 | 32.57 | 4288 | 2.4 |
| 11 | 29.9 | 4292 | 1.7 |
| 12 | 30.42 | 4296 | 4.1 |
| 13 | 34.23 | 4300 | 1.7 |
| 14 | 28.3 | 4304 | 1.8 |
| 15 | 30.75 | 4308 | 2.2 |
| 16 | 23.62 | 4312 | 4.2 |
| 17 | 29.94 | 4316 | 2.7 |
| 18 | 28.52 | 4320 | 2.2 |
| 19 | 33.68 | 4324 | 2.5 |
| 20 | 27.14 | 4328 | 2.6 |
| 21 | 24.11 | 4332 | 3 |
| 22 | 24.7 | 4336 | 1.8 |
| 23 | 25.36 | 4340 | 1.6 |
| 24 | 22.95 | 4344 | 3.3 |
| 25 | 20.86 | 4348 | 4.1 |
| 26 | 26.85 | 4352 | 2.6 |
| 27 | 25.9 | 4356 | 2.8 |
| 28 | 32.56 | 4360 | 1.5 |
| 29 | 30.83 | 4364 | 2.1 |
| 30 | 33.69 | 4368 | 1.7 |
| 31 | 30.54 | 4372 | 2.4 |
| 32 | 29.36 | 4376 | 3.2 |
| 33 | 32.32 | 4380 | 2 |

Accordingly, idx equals 31.1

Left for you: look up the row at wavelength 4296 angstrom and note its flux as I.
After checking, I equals 30.42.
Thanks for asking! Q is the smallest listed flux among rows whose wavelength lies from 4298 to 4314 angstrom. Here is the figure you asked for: 23.62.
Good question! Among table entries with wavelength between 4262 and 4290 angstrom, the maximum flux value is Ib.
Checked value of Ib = 36.78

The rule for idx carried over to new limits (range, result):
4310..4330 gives 28.6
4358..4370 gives 32.4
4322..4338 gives 27.4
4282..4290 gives 31.9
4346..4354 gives 23.9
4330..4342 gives 24.7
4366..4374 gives 32.1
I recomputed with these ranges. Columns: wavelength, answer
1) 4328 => 27.14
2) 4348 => 20.86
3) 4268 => 36.78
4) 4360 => 32.56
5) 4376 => 29.36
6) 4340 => 25.36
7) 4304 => 28.3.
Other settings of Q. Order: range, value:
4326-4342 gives 24.11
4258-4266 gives 34.66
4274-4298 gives 26.99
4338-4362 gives 20.86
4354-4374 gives 25.9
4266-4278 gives 29.22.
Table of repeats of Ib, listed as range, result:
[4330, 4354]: 26.85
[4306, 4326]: 33.68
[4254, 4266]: 34.68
